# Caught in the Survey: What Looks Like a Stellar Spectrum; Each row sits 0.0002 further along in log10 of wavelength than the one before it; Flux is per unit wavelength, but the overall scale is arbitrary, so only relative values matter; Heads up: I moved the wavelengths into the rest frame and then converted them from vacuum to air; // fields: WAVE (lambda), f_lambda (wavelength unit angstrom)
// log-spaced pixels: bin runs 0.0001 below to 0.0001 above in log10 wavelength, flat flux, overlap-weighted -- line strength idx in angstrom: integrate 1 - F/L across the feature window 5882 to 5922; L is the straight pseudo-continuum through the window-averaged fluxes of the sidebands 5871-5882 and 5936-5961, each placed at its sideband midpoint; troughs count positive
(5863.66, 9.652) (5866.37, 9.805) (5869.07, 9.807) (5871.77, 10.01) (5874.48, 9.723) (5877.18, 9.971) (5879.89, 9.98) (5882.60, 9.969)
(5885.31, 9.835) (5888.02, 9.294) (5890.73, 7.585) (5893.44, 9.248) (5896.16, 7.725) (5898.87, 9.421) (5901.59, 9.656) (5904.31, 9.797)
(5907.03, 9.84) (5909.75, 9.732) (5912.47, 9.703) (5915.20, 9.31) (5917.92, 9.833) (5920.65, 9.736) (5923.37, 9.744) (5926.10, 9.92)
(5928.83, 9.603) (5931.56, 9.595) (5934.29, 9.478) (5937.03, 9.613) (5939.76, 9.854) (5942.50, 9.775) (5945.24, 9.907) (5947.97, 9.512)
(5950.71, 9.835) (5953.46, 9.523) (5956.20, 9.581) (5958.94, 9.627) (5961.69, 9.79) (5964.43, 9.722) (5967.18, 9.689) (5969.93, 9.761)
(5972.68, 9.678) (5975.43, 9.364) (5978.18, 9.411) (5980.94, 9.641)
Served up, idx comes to 1.9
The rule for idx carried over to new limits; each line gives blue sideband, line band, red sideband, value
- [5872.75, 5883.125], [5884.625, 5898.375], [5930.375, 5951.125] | 1.58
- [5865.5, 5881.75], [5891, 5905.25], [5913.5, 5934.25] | 1.09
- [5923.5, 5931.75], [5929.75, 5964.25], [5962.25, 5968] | 0.18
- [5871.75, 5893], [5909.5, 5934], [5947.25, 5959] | -0.28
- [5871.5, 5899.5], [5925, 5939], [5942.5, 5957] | -0.09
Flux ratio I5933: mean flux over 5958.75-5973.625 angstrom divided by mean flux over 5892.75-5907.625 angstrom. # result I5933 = 1.05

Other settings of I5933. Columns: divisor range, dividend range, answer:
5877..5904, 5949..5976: 1.04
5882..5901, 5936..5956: 1.08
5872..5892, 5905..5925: 1.02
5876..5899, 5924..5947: 1.05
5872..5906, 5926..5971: 1.03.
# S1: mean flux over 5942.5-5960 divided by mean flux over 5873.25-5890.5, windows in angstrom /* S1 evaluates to 1.00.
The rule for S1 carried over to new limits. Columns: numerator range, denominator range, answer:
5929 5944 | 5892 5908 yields 1.04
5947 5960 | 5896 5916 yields 1.01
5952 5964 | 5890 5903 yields 1.10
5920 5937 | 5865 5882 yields 0.98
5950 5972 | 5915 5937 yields 1.00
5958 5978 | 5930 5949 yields 1.00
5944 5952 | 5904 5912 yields 1.00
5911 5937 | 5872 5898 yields 1.04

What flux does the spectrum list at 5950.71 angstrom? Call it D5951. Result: 9.835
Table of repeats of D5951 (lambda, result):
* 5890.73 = 7.585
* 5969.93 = 9.761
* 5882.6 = 9.969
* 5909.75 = 9.732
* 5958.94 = 9.627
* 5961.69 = 9.79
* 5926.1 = 9.92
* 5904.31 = 9.797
